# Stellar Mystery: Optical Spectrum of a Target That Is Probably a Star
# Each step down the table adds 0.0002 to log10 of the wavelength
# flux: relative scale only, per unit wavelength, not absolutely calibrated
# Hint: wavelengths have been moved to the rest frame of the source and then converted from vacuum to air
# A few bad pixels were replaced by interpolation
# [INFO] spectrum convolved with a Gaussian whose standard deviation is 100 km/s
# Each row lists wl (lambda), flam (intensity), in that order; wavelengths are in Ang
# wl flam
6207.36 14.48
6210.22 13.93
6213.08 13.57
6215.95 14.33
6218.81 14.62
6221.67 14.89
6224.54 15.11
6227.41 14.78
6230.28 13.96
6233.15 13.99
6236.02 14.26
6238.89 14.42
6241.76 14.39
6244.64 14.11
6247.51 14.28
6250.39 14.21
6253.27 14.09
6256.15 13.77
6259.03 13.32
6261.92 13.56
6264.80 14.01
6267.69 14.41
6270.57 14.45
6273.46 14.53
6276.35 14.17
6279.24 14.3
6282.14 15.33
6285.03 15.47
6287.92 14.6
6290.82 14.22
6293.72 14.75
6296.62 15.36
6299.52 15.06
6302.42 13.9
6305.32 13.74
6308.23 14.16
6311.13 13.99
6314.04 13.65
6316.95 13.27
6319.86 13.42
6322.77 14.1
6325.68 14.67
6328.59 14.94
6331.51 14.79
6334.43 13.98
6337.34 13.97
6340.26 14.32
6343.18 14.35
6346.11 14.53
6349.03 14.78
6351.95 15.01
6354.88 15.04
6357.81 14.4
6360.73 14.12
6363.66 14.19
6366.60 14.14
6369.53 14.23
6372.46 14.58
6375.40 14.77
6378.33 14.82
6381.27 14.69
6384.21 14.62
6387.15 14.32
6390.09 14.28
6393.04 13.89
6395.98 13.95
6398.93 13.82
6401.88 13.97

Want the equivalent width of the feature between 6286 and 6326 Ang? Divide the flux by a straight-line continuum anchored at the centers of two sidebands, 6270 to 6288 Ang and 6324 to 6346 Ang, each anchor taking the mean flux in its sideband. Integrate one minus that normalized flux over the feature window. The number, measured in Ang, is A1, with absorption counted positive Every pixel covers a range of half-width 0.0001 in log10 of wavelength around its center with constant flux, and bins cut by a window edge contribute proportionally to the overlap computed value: 1.02 Ang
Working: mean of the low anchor 14.7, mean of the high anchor 14.4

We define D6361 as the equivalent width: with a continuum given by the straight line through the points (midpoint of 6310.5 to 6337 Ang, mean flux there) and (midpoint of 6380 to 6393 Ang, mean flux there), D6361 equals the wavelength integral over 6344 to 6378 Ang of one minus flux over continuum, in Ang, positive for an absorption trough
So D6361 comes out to -0.6 Ang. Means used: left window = 14.1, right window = 14.4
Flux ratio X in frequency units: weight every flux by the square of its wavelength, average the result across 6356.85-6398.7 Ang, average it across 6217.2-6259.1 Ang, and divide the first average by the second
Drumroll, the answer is 1.0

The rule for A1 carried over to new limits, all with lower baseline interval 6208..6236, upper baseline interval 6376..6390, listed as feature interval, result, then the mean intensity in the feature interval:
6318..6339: 0.4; 14.3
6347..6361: -0.2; 14.7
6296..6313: 0.2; 14.3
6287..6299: -0.3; 14.8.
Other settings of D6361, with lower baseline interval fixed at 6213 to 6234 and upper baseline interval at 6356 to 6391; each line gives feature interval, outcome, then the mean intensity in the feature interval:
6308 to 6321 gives 0.7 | 13.7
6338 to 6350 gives 0.0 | 14.4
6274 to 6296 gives -0.4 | 14.7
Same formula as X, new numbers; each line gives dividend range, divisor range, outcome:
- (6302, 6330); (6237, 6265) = 1.02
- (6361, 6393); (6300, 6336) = 1.04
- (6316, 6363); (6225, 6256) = 1.04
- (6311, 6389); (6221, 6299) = 1.03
